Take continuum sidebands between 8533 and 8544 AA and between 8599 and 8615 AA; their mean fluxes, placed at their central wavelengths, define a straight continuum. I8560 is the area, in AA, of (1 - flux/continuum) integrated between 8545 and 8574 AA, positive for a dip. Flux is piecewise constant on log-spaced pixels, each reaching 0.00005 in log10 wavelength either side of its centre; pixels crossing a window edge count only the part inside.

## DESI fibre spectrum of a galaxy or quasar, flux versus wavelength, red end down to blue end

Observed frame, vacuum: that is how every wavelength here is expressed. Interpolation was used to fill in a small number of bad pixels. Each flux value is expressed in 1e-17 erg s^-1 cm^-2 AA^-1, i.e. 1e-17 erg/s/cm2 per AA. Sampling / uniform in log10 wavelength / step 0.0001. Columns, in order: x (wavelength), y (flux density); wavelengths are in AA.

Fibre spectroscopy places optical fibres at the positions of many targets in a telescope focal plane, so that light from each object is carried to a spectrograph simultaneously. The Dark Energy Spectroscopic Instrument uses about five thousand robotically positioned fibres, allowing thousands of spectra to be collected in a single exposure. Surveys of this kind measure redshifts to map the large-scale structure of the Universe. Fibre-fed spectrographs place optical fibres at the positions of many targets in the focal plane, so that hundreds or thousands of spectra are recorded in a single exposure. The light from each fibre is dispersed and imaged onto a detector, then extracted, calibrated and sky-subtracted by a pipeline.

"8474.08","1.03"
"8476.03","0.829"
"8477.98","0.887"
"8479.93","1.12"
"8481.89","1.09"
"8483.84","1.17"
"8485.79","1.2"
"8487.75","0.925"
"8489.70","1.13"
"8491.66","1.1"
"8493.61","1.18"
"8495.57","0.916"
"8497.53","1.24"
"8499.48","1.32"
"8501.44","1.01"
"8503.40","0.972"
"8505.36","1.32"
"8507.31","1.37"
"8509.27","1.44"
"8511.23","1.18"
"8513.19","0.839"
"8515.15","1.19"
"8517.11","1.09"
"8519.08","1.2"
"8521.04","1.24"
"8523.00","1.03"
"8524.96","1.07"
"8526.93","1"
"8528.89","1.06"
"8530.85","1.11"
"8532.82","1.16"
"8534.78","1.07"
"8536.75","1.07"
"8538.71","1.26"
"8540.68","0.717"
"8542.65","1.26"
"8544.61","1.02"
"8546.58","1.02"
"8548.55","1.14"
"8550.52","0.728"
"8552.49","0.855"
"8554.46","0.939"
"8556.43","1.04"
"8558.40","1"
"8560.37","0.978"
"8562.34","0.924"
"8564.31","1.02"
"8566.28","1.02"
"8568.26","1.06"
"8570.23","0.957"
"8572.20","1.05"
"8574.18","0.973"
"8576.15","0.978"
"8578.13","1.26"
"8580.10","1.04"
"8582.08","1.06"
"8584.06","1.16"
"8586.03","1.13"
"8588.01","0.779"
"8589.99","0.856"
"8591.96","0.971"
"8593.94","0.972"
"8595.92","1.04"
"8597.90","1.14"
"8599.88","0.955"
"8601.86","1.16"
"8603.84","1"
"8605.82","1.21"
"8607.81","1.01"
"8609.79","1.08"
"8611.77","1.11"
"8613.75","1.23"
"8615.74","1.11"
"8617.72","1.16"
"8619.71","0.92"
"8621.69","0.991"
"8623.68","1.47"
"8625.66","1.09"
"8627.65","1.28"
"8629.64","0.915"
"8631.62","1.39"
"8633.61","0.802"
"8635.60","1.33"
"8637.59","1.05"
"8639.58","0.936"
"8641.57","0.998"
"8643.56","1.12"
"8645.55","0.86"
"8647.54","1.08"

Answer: 2.8 AA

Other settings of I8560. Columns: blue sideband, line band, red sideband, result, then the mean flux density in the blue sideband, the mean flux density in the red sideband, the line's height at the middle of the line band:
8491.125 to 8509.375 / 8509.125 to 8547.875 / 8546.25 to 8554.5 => -2.2 AA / 1.18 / 0.929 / 1.04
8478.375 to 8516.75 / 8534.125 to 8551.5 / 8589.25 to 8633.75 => 1.4 AA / 1.14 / 1.09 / 1.12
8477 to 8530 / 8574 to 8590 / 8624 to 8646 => 0.9 AA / 1.12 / 1.09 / 1.1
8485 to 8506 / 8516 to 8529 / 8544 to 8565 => -0.7 AA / 1.11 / 0.968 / 1.05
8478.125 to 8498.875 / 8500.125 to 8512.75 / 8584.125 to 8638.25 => -1.2 AA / 1.1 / 1.08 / 1.1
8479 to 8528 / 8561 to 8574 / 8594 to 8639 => 1.3 AA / 1.13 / 1.11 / 1.12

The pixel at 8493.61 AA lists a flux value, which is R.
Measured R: 1.18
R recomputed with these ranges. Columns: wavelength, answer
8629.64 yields 0.915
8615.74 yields 1.11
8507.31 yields 1.37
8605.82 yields 1.21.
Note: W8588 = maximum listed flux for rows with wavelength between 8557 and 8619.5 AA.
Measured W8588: 1.26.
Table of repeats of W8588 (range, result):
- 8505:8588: 1.44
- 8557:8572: 1.06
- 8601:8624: 1.47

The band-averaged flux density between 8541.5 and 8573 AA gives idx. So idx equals 0.999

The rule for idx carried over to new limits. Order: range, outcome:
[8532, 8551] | 1.05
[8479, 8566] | 1.08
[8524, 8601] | 1.02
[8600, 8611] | 1.08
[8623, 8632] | 1.21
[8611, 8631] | 1.13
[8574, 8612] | 1.04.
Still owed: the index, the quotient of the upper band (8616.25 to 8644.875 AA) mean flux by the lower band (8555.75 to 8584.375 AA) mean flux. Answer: 1.07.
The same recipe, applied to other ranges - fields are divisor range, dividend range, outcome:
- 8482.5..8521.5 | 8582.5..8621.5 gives 0.91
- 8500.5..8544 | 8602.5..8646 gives 0.98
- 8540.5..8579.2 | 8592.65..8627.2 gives 1.10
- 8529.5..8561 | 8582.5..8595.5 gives 0.96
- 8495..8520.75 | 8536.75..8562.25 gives 0.85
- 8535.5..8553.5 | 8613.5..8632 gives 1.14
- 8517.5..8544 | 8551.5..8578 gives 0.91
